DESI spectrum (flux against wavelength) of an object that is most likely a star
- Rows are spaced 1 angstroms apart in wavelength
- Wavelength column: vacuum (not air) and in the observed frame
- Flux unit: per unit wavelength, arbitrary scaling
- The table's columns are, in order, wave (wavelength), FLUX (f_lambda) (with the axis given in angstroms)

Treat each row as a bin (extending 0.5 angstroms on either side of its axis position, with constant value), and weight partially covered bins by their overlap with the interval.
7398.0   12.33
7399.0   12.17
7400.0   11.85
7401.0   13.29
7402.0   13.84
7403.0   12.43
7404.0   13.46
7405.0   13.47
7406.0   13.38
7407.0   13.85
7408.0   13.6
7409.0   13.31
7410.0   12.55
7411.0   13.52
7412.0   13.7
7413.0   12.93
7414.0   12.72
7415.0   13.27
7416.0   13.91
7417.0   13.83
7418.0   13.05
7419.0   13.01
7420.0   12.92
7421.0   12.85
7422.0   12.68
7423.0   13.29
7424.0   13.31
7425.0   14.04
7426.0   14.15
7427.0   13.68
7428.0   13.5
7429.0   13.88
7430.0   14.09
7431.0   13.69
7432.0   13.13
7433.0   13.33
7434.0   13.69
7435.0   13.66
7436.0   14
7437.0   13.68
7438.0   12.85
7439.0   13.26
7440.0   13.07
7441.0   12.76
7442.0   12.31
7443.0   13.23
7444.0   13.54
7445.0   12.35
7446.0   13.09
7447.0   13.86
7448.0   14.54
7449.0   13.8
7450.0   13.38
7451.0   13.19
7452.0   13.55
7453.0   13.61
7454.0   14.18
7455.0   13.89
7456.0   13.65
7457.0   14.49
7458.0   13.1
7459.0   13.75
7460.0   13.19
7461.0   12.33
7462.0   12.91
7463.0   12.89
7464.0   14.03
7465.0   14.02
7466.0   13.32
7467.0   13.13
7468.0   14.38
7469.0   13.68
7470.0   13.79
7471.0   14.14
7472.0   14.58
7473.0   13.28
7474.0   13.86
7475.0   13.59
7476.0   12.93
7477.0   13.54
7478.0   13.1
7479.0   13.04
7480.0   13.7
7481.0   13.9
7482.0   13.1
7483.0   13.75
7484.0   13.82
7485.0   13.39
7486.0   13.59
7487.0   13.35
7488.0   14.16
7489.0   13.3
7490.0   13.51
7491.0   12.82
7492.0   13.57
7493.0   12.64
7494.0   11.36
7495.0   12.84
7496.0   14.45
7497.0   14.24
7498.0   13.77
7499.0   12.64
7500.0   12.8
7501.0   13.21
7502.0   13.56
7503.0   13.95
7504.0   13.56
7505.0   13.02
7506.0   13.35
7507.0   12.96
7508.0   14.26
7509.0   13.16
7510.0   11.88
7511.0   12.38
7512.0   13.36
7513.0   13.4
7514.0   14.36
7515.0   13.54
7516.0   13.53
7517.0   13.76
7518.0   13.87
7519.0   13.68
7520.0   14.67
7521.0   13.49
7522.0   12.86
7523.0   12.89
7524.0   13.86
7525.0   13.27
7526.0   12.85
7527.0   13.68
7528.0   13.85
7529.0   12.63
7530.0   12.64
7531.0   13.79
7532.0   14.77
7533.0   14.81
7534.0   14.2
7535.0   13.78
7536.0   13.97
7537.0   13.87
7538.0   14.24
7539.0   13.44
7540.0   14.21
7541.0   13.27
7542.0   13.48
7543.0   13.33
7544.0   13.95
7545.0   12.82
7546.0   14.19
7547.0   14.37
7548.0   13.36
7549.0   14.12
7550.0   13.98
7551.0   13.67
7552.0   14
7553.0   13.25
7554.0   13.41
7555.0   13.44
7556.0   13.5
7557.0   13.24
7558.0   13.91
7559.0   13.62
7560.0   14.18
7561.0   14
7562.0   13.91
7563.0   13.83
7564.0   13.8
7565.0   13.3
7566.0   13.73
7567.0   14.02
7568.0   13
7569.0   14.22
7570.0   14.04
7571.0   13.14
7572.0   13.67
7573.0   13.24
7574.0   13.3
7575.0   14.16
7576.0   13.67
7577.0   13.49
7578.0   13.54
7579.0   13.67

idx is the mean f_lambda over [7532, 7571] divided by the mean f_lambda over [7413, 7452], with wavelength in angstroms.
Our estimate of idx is 1.03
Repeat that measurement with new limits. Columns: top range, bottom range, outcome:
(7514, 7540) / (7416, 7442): 1.02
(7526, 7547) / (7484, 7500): 1.03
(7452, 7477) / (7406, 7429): 1.02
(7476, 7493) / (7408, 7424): 1.02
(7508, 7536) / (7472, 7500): 1.01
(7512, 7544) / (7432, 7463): 1.02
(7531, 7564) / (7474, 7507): 1.03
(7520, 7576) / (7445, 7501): 1.01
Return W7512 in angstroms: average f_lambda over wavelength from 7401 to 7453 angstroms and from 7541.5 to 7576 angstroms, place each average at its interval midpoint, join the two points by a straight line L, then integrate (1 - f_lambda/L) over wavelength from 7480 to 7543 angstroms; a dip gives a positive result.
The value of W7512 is 0.39 angstroms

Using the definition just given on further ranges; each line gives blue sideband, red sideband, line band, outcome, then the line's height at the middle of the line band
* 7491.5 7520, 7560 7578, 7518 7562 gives -0.5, 13.5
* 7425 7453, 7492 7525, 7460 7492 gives -0.2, 13.4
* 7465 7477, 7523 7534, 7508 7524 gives 0.2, 13.6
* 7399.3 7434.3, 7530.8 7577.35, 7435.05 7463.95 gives 0.1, 13.4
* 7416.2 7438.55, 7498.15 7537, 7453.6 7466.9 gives 0.0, 13.5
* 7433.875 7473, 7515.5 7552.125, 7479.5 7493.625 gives 0.1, 13.6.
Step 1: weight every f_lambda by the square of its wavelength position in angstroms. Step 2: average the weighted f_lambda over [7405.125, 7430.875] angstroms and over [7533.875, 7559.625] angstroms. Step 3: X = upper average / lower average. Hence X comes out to 1.06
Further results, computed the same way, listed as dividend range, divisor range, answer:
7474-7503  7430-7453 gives 1.01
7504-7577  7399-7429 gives 1.06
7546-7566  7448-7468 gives 1.04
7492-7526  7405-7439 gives 1.02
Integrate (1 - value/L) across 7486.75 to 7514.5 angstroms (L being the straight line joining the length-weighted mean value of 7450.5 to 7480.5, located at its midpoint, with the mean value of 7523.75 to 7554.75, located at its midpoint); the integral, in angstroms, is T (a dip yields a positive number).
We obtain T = 0.7 angstroms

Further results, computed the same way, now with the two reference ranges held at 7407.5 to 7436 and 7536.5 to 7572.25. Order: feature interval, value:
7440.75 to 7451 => 0.1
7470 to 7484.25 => -0.1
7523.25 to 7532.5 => 0.1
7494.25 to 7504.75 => 0.1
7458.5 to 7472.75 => -0.1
